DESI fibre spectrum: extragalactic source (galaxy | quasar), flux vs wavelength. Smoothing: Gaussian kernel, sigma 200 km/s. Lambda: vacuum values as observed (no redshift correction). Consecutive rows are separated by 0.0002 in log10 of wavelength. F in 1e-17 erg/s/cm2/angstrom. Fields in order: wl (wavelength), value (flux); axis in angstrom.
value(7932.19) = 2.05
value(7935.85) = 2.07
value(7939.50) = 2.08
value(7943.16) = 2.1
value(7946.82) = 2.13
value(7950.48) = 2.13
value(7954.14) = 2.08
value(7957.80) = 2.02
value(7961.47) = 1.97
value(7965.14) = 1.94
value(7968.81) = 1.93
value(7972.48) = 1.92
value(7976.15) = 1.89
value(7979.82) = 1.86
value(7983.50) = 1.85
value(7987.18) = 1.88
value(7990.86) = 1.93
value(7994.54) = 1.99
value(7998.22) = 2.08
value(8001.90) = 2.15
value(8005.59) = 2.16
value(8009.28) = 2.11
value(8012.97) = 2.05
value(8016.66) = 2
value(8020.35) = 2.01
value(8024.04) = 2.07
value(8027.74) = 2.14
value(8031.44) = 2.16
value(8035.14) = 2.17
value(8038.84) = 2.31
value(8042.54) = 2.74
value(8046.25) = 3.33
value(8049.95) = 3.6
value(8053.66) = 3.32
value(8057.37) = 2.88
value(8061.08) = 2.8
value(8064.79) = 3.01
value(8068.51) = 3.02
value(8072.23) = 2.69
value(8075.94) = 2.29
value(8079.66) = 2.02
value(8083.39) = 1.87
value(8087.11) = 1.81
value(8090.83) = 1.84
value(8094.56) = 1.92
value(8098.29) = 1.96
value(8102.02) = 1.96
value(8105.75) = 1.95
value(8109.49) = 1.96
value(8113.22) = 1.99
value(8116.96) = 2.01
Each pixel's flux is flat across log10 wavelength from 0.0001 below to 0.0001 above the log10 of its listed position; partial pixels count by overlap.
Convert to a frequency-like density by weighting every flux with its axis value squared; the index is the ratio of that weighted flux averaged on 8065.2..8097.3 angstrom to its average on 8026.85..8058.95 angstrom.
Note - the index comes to 0.8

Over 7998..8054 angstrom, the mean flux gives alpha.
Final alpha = 2.39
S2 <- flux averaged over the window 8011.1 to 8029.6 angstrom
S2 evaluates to 2.05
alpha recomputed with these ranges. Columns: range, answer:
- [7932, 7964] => 2.07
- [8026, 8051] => 2.61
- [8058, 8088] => 2.48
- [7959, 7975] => 1.94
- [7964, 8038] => 2.02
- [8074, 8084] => 2.09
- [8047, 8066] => 3.14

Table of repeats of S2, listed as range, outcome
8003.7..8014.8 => 2.11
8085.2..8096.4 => 1.86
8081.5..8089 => 1.84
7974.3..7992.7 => 1.88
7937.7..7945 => 2.09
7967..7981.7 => 1.9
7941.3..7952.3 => 2.12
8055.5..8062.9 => 2.84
